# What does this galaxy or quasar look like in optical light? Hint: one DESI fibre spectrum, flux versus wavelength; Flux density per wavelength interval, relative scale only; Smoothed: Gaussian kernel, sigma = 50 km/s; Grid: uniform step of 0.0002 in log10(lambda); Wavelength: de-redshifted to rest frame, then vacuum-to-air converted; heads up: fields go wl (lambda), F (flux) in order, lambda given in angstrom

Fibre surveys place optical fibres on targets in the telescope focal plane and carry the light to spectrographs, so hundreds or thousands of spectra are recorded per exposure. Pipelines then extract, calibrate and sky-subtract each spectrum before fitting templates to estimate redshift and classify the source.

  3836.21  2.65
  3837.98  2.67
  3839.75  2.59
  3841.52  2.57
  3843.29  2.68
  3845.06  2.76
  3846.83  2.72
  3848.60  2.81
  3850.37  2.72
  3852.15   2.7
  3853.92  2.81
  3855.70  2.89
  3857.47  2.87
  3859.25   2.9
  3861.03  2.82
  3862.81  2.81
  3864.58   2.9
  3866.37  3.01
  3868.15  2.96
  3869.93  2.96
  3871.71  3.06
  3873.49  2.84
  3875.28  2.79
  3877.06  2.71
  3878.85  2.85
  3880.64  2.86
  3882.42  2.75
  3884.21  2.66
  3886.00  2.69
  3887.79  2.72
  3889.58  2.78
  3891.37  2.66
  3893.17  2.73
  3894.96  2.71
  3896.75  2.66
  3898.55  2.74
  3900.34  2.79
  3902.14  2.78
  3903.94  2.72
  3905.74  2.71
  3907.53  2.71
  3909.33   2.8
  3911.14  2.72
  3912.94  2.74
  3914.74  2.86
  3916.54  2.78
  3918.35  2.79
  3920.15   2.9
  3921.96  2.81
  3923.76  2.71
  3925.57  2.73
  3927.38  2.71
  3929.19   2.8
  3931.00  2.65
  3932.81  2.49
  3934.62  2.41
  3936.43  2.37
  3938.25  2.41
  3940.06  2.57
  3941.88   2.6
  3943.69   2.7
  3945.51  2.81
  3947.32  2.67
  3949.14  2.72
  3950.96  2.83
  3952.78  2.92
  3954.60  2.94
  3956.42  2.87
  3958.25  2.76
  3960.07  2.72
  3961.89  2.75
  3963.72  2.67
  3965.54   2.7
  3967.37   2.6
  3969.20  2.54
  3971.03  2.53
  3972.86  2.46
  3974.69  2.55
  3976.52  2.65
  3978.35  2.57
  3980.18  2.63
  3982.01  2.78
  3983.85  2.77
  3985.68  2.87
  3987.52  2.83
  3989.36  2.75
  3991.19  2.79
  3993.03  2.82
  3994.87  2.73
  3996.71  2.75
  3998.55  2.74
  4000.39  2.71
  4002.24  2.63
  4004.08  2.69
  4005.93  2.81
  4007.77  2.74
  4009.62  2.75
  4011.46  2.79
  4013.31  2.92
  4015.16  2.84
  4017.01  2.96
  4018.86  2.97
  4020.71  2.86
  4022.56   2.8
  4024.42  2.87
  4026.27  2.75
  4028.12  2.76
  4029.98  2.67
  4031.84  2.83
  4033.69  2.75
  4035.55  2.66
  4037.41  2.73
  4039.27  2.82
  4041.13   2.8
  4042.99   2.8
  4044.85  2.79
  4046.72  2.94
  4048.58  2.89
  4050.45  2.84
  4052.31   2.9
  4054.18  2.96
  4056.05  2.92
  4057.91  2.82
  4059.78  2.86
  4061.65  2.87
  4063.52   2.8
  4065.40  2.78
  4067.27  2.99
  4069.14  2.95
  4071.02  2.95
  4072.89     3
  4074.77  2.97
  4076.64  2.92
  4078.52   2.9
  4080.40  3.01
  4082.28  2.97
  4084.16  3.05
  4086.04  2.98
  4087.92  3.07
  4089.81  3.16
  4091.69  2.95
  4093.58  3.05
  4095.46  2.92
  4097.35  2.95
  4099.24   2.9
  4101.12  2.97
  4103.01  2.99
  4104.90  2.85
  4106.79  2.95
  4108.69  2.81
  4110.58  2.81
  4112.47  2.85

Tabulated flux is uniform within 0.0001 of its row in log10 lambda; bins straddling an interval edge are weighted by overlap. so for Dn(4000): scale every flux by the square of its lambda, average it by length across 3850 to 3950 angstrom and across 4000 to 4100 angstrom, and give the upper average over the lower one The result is 1.1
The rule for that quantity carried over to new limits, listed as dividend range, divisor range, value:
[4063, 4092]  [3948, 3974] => 1.16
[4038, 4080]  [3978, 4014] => 1.08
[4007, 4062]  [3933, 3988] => 1.10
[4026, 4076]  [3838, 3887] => 1.12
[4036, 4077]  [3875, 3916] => 1.14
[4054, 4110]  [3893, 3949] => 1.18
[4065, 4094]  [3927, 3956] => 1.20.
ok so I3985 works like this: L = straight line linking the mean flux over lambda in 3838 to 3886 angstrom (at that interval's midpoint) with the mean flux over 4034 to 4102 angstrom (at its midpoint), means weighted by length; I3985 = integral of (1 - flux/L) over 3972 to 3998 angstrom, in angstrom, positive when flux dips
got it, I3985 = 1.4 angstrom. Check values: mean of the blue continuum 2.8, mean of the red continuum 2.91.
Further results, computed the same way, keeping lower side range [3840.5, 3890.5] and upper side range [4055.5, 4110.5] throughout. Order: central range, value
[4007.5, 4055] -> 1.4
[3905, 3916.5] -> 0.3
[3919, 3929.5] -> 0.2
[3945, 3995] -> 2.6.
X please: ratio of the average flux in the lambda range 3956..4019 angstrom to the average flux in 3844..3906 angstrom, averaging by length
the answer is 0.98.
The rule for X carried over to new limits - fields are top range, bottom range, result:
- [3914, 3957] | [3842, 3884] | 0.96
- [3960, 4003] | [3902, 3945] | 1.00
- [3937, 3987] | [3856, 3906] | 0.96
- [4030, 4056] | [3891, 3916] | 1.03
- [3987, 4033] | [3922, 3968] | 1.04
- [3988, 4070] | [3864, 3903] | 1.01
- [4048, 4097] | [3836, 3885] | 1.05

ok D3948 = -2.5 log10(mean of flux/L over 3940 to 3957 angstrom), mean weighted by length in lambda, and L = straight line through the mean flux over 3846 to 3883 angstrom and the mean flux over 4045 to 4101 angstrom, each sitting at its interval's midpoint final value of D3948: 0.04 mag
